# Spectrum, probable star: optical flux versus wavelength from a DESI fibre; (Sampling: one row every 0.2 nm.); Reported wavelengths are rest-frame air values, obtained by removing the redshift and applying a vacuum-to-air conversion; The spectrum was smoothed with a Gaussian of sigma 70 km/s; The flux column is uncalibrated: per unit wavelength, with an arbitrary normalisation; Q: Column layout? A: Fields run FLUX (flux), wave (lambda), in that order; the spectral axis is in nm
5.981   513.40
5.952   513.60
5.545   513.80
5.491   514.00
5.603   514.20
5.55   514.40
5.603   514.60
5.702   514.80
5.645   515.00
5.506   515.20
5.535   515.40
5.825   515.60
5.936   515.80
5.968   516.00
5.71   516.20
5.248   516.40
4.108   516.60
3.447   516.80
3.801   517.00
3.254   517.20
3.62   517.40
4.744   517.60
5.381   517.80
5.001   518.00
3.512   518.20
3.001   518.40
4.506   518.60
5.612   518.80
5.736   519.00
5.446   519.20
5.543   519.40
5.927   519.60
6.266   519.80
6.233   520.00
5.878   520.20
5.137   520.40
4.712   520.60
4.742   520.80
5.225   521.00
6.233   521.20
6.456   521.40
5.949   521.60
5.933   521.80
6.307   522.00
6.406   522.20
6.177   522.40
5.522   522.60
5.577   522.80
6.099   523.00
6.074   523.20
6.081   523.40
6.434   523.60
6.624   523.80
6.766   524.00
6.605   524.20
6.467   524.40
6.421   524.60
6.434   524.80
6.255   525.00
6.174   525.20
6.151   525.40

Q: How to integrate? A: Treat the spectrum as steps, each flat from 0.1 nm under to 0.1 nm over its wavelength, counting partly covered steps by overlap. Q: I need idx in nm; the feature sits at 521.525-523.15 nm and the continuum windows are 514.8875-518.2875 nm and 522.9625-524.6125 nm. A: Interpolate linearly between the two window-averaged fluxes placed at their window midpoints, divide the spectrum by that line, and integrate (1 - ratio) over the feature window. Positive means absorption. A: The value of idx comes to 0.02 nm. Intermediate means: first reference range 4.85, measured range 6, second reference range 6.41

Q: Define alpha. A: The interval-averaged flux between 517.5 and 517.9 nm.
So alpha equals 5.06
